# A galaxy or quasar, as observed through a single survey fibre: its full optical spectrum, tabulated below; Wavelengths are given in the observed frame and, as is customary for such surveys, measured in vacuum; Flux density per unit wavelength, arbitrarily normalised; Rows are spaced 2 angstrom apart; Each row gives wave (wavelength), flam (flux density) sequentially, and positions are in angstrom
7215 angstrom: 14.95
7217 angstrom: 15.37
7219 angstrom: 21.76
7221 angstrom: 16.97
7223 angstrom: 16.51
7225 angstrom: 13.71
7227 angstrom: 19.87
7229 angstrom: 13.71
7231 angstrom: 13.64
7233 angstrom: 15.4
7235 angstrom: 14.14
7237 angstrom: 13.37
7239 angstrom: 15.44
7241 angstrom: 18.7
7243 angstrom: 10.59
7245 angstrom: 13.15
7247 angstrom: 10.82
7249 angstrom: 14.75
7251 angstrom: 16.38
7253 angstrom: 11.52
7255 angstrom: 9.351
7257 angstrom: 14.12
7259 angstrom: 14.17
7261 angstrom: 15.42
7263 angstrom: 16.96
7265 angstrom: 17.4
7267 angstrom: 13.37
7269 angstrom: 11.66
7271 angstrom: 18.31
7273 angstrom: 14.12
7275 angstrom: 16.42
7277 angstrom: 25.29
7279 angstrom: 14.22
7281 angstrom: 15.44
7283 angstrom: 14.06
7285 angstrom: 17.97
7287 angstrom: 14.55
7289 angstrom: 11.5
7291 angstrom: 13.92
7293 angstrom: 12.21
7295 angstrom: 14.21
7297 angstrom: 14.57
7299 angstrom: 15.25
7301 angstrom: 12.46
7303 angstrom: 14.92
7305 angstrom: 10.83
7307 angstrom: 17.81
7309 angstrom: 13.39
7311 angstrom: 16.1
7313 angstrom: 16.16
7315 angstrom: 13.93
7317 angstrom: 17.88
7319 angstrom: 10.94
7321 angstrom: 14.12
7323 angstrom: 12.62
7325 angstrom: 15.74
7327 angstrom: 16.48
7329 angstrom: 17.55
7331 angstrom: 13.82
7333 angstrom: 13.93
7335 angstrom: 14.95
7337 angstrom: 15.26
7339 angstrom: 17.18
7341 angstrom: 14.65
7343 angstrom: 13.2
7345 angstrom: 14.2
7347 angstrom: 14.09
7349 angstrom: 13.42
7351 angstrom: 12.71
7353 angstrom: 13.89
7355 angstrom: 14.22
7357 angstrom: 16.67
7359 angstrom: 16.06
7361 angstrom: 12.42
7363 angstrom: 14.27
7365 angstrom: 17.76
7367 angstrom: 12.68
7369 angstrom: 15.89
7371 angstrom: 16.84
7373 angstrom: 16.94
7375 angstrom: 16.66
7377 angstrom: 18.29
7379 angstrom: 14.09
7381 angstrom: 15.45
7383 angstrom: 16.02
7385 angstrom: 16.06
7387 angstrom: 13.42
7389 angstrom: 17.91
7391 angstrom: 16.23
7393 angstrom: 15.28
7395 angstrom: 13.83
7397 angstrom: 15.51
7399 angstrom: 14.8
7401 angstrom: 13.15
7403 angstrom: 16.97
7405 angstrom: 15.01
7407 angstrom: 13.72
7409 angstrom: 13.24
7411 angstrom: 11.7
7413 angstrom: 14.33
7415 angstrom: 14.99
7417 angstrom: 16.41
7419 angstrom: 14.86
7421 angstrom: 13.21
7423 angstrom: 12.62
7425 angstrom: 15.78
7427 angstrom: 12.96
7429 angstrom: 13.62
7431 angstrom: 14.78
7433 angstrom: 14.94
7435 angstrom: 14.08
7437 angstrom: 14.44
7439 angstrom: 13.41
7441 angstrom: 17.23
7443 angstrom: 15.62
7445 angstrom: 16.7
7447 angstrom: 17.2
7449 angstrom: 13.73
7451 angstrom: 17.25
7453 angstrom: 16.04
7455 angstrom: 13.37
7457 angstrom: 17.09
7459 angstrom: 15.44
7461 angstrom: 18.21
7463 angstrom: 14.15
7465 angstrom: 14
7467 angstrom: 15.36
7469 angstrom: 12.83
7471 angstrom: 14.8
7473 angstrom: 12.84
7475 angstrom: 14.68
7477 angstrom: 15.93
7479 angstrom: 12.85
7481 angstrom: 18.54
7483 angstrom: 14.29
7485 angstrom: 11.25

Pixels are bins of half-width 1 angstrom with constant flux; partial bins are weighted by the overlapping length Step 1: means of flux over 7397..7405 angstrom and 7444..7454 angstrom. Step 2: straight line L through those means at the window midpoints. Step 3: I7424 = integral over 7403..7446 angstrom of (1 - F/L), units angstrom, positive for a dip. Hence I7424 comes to 3.0 angstrom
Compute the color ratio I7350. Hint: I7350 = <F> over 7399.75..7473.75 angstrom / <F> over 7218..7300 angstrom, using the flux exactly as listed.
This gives 0.98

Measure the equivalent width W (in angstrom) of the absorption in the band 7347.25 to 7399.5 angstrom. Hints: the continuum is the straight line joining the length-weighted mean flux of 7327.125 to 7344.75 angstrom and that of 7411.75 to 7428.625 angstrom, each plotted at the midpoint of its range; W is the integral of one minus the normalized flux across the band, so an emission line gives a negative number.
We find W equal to -1.8 angstrom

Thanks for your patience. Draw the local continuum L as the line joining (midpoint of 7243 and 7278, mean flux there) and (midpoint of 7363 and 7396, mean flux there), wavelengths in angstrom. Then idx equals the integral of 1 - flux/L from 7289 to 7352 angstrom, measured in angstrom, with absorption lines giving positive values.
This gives 3.6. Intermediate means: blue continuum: 14.8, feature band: 14.4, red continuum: 15.8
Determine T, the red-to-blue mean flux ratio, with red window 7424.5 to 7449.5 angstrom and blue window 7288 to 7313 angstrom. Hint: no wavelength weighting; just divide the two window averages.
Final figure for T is 1.07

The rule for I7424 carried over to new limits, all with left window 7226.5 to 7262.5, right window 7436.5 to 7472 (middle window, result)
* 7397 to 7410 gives 0.4 angstrom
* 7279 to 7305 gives 0.5 angstrom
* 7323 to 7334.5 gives -0.5 angstrom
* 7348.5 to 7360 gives 0.2 angstrom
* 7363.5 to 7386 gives -1.7 angstrom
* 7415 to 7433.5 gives 1.0 angstrom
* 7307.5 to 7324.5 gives 0.0 angstrom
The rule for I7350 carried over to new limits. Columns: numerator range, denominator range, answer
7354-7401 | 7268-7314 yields 1.03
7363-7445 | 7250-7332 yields 1.01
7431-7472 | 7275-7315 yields 1.02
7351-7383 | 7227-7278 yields 1.04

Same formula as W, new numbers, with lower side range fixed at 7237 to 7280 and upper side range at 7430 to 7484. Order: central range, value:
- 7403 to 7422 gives 0.99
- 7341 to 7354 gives 1.14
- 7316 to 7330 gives -0.10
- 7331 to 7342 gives -0.08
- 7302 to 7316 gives 0.17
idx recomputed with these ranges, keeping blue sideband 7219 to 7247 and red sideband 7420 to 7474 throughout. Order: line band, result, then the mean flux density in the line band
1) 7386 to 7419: 0.31 angstrom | 14.8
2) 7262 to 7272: -0.31 angstrom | 15.5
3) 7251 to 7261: 1.37 angstrom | 13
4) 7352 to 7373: -0.27 angstrom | 15.2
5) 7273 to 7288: -1.61 angstrom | 16.7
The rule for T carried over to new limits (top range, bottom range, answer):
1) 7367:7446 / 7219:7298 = 1.01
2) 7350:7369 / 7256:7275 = 0.96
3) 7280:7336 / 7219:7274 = 0.99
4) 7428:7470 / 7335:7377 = 1.01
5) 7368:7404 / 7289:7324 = 1.11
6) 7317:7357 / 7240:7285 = 0.97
